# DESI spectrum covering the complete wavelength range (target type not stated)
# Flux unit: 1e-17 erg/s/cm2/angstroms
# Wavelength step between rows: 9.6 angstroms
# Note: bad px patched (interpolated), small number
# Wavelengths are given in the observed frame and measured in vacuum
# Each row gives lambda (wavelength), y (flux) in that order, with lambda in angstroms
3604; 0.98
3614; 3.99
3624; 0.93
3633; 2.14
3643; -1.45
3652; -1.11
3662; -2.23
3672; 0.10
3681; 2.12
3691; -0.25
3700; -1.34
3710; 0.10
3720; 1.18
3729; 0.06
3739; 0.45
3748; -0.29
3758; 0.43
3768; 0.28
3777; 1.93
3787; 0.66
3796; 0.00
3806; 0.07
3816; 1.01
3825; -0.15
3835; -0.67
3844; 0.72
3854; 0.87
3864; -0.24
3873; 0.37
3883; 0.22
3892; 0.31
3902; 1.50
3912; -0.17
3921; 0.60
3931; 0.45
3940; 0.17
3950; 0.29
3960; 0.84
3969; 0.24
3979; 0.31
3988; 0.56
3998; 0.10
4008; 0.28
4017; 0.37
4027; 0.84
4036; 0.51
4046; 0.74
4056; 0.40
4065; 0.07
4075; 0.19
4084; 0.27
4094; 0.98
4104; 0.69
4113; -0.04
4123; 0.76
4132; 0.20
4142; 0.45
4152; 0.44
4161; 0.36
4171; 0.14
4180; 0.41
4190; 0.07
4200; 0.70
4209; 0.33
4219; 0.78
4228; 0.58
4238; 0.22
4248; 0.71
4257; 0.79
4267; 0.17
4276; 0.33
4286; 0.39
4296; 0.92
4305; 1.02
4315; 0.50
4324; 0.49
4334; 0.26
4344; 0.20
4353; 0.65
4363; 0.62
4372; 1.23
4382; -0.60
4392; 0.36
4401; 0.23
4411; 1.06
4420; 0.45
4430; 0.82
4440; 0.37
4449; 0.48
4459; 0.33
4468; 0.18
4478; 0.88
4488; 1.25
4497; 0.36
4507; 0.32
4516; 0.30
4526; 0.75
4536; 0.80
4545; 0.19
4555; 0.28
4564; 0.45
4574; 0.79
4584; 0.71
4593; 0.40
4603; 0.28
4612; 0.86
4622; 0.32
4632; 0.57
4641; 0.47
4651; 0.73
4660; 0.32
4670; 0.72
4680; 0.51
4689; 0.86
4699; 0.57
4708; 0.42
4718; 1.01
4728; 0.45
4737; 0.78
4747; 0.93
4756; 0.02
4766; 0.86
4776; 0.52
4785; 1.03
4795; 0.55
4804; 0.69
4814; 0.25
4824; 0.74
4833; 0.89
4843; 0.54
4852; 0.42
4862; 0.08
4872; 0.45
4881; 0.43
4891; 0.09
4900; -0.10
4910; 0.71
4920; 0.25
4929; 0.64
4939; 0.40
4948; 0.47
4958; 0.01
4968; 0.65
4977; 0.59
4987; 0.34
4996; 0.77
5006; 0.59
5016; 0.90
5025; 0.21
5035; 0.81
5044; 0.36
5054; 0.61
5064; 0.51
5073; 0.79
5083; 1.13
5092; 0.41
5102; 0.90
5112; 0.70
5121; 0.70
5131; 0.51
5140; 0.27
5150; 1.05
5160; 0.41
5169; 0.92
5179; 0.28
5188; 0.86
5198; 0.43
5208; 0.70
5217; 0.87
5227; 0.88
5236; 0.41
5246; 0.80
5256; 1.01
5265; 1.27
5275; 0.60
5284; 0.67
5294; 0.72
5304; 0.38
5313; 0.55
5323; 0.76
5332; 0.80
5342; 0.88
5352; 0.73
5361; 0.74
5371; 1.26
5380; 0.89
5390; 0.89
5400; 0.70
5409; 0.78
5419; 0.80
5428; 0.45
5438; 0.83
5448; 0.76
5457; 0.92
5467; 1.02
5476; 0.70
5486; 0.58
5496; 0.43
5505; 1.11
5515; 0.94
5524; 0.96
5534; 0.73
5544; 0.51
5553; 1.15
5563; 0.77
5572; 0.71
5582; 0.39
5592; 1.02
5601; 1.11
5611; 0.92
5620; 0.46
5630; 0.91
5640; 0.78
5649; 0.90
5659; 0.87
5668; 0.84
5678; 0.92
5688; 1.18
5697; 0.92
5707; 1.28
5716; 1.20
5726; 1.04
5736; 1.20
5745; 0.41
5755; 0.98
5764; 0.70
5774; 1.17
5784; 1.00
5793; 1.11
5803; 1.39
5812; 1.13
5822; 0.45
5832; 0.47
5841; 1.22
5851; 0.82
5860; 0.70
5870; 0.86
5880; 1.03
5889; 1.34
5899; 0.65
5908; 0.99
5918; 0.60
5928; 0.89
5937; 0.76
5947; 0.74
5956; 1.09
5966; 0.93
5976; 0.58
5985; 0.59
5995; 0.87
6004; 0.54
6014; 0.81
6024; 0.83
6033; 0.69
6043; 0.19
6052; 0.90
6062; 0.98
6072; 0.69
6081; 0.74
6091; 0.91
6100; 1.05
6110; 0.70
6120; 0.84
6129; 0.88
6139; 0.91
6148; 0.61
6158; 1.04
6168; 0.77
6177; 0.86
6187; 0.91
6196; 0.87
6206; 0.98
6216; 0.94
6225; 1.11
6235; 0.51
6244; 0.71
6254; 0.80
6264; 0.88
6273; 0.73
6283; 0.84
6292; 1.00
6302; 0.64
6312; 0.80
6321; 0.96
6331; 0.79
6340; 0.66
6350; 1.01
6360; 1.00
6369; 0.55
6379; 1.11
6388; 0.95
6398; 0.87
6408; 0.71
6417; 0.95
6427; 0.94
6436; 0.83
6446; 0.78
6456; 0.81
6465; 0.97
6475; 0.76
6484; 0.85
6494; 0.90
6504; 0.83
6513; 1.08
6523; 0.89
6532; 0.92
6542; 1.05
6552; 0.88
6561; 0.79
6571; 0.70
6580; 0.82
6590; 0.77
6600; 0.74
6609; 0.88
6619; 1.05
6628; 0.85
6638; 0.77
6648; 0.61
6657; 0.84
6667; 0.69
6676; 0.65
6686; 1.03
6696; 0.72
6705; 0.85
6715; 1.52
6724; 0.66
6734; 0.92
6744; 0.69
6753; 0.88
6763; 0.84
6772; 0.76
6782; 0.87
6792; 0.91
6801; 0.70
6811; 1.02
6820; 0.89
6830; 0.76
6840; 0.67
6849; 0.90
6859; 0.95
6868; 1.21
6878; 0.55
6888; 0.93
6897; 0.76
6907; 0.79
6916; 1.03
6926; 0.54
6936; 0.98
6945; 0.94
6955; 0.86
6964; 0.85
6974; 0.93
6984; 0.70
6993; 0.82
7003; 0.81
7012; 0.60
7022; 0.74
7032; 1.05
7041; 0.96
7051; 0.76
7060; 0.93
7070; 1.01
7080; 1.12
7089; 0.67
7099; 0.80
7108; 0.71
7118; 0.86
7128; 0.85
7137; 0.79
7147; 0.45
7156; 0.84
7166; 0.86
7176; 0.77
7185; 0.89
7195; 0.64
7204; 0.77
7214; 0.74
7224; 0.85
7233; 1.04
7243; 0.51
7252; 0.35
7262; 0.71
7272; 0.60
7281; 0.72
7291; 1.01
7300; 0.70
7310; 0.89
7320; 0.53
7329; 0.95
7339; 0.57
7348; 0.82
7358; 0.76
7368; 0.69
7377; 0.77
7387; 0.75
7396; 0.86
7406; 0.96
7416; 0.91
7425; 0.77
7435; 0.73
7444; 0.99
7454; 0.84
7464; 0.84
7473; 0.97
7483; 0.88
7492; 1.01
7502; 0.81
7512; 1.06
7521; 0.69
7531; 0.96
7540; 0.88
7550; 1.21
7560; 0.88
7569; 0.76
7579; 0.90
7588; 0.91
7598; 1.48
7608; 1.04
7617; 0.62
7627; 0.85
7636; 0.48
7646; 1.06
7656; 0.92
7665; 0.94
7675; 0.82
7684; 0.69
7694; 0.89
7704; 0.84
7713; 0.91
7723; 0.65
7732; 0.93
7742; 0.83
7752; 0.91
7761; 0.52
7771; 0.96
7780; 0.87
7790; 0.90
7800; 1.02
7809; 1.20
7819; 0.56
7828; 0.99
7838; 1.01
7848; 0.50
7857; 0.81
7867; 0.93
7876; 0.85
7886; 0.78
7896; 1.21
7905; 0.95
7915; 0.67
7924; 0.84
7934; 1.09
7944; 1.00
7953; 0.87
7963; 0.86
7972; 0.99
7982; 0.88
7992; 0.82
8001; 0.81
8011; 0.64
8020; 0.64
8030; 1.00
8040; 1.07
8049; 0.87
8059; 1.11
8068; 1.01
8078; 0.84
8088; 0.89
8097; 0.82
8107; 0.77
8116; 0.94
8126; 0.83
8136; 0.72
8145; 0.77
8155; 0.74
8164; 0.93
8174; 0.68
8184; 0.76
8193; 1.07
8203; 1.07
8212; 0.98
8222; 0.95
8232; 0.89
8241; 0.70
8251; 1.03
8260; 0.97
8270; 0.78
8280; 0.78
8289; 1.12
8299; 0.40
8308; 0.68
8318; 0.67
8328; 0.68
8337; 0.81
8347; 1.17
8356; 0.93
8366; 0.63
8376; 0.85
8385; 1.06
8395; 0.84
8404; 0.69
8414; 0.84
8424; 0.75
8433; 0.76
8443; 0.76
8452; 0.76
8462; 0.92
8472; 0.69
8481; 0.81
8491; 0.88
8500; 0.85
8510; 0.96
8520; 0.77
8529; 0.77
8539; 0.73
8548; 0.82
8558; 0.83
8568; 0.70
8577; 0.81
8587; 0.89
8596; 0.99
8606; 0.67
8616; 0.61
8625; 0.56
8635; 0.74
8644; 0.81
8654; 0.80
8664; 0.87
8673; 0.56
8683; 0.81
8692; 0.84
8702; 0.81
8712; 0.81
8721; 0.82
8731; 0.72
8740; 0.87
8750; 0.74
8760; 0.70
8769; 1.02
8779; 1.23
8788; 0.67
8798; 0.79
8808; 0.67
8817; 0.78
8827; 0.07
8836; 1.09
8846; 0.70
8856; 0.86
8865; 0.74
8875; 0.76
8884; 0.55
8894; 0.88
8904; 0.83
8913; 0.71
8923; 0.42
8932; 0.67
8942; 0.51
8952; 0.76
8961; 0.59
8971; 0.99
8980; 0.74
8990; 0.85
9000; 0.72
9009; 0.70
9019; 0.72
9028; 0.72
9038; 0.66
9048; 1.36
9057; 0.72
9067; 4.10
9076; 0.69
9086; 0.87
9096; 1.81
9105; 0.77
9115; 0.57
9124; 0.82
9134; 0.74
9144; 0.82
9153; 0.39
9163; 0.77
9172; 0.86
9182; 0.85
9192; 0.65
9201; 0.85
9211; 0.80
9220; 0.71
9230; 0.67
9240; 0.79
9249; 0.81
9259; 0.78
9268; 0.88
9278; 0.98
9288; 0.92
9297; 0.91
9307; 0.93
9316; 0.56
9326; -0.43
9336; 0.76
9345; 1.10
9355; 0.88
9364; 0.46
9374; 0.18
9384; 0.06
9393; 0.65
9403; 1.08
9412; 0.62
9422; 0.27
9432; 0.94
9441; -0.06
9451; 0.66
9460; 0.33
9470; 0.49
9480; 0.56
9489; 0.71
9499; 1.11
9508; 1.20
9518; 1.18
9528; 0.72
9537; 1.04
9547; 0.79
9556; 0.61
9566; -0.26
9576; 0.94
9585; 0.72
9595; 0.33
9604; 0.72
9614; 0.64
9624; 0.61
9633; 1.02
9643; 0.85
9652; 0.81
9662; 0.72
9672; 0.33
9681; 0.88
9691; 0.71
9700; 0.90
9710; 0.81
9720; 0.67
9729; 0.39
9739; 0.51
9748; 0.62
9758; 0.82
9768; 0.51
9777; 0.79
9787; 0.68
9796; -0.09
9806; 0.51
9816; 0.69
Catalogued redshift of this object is 0.381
